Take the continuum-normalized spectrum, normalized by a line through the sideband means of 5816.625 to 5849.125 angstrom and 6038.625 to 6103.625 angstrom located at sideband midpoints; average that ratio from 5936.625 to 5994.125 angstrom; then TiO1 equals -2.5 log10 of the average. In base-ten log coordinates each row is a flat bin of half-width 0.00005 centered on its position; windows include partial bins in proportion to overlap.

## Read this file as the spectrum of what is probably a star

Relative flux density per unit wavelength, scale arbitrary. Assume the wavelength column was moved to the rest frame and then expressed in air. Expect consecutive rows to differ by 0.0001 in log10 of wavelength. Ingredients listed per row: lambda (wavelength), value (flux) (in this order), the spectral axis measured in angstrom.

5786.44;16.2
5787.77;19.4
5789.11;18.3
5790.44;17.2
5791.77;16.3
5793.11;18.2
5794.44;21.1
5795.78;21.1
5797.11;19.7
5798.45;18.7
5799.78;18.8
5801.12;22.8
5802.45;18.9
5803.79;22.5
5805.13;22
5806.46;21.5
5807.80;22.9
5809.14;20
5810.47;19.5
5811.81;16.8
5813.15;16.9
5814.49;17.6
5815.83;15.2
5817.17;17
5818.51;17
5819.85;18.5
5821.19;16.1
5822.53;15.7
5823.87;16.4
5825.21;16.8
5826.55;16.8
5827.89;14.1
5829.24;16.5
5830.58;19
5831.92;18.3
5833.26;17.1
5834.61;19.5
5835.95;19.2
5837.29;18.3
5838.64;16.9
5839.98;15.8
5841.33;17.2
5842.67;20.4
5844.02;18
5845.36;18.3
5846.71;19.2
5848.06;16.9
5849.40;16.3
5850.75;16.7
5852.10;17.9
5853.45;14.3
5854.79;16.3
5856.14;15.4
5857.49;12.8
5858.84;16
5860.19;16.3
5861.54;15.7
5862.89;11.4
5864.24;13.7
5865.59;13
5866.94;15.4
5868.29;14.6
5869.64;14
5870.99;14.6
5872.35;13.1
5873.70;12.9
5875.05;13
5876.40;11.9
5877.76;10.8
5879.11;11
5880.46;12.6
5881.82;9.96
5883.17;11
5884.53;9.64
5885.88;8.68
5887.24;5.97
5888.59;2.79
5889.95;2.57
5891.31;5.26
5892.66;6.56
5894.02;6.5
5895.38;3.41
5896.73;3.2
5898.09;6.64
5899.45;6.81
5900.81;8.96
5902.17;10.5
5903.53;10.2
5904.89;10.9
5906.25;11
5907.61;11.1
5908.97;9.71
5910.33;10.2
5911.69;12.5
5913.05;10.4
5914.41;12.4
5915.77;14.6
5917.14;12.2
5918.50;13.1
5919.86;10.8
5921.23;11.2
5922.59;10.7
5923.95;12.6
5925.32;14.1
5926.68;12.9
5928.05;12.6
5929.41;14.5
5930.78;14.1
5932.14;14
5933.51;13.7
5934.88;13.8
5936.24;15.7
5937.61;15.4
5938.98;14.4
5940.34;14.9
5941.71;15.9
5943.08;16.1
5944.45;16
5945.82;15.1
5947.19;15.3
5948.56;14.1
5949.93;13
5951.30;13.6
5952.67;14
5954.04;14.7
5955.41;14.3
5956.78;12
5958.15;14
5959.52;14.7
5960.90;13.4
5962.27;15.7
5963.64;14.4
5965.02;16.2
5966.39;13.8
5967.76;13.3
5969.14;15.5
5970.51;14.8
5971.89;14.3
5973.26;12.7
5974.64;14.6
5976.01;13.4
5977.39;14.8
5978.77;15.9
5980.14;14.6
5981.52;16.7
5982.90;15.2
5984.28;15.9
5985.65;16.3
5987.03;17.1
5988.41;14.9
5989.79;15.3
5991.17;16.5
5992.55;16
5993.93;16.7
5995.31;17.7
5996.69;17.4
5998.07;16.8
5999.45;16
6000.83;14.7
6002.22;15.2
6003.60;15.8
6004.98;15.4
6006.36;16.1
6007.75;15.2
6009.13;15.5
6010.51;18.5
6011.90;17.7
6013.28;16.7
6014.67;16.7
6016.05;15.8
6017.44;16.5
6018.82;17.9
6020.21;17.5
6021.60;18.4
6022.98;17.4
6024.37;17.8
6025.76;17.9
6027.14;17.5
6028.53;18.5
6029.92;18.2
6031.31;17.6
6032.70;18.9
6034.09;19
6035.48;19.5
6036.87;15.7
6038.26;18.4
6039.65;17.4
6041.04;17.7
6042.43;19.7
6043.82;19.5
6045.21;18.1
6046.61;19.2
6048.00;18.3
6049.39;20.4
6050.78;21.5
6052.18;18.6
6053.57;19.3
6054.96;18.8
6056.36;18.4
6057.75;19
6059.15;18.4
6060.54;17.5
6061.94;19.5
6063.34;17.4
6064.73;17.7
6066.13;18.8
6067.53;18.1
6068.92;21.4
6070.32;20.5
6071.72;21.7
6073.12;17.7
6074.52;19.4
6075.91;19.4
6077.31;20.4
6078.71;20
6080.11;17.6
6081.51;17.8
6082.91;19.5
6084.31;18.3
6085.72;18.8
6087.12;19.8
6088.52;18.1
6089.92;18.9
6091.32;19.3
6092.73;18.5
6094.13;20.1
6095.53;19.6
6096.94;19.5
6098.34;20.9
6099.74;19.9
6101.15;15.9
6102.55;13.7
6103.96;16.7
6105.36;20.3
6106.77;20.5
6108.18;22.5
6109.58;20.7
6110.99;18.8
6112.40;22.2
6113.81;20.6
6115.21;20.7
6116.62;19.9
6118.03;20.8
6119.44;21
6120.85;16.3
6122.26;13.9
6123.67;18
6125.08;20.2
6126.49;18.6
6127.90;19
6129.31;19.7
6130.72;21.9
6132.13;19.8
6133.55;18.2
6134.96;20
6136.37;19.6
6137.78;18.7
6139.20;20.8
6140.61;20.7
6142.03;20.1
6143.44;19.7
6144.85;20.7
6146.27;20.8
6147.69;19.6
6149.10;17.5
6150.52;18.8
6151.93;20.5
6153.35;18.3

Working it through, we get 0.22 mag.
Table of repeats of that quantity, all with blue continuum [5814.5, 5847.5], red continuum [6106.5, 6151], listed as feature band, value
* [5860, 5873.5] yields 0.25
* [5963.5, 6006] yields 0.20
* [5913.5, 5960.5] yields 0.30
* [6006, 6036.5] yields 0.08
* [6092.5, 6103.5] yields 0.06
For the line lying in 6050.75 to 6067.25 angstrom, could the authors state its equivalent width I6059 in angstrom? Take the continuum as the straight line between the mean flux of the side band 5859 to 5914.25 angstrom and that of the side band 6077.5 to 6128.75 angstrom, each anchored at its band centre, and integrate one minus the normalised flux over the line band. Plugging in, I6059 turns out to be -1.3 angstrom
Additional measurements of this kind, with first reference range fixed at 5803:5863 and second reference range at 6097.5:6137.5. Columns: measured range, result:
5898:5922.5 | 9.72 angstrom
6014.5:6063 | 1.23 angstrom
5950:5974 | 5.41 angstrom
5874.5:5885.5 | 4.10 angstrom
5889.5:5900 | 7.47 angstrom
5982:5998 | 1.88 angstrom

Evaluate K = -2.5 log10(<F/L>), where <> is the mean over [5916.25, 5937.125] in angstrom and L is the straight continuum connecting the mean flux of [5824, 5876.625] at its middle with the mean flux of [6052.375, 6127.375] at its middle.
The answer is 0.28 mag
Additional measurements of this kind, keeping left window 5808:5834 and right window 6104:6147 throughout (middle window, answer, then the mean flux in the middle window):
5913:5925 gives 0.43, 12.1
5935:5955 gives 0.23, 14.8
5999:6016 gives 0.17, 16.1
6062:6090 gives 0.02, 19.1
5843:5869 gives 0.12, 15.8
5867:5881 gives 0.34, 13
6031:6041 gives 0.06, 18.1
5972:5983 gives 0.25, 14.7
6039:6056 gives 0.00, 19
